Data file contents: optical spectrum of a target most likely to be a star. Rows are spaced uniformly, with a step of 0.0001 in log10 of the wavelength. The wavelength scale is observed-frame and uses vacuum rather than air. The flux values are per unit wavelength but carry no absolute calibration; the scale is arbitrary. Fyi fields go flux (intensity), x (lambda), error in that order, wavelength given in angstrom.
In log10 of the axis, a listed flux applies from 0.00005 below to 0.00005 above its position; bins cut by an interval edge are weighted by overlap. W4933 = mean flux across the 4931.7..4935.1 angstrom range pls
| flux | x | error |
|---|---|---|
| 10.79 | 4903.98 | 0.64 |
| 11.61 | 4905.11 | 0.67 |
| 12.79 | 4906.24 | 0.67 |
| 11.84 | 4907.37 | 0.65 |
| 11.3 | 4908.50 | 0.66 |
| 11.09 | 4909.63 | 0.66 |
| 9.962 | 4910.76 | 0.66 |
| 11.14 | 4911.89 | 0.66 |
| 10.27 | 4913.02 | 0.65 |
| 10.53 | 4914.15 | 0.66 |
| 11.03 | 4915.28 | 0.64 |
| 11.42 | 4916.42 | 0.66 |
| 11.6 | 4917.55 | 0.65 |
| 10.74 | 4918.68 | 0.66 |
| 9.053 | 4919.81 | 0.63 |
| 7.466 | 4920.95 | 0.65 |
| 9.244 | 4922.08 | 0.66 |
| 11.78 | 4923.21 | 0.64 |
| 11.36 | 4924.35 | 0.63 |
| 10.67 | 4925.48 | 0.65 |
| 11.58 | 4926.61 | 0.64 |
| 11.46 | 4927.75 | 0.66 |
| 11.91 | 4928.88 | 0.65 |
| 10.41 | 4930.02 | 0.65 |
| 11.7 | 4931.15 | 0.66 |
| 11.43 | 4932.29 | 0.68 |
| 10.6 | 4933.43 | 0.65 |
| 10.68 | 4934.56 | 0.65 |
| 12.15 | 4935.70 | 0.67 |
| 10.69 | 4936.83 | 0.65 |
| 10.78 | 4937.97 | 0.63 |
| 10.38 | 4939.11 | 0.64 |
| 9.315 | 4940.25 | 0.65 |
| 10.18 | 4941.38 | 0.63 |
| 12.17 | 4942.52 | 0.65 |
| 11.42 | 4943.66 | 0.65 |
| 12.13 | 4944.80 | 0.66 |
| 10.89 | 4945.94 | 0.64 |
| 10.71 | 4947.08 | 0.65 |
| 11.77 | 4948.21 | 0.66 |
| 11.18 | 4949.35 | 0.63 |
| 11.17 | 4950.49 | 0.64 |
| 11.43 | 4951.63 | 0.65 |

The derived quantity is 10.9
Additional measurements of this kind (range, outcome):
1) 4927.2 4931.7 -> 11.4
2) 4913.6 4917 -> 11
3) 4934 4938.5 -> 11.1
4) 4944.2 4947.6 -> 11.2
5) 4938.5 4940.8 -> 9.84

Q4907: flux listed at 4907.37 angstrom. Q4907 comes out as 11.84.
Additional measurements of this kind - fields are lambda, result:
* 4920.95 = 7.466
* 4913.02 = 10.27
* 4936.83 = 10.69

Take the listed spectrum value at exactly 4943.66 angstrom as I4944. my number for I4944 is 11.42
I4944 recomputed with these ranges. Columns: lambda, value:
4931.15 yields 11.7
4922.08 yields 9.244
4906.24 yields 12.79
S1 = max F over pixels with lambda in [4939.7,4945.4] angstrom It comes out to 12.17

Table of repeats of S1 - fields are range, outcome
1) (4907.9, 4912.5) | 11.3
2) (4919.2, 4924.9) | 11.78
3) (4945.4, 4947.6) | 10.89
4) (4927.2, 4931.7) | 11.91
